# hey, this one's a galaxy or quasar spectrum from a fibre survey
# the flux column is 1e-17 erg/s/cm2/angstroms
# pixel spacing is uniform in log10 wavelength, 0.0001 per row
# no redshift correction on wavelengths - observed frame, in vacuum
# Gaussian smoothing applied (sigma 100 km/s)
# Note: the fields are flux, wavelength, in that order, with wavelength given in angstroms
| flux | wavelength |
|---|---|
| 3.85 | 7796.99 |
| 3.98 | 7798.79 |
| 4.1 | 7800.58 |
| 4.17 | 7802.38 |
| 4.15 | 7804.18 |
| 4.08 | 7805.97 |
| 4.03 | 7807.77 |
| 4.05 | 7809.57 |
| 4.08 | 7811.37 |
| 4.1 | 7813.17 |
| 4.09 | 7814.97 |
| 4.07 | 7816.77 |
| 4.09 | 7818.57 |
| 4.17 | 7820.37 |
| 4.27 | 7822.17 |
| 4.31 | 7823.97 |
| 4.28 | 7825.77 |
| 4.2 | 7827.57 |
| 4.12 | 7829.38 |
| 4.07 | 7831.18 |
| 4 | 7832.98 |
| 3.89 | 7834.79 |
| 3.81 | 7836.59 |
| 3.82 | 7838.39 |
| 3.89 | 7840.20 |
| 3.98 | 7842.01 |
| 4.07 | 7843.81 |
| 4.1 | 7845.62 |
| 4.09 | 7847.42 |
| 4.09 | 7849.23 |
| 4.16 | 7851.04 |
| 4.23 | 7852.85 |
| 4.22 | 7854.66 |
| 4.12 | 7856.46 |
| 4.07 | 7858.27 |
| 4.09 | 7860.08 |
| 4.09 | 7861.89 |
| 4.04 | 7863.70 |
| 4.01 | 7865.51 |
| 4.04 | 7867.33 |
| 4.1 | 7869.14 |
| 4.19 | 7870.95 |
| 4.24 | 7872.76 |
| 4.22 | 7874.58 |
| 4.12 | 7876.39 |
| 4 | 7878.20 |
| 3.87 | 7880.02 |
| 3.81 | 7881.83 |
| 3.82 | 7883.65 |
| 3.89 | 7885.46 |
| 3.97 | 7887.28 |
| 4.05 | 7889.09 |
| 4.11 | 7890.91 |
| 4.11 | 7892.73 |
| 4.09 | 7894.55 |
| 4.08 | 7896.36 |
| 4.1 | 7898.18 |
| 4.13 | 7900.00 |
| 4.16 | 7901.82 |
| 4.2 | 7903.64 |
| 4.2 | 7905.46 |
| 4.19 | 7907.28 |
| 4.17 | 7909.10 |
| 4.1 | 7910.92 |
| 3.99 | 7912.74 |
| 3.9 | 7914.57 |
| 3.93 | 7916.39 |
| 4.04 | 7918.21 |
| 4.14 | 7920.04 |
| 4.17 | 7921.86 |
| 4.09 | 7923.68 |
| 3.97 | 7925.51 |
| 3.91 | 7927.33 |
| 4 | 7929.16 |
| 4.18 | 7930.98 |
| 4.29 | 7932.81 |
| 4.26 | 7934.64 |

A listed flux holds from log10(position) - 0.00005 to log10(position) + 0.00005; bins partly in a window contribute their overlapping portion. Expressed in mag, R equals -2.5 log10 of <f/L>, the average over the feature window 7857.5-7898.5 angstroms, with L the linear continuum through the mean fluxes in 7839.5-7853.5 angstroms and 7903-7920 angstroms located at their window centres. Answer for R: 0.008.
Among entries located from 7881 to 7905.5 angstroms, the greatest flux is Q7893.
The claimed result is 4.2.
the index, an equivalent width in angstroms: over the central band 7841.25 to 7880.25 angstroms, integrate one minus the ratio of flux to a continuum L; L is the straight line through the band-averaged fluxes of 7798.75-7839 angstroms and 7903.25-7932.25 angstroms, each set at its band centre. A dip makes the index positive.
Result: -0.2 angstroms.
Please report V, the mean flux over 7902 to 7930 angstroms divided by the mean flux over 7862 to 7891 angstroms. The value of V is 1.01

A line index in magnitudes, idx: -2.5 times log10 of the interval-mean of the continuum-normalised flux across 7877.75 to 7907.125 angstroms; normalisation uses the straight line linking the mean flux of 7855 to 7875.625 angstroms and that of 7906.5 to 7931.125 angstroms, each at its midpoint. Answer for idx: 0.01 mag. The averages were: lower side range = 4.11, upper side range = 4.05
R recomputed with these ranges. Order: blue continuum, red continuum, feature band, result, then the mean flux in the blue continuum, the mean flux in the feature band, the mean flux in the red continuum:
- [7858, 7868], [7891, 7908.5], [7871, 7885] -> 0.02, 4.05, 4.02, 4.14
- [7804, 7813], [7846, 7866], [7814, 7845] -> 0.01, 4.07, 4.07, 4.11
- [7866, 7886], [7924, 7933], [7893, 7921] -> -0.01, 4.03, 4.1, 4.05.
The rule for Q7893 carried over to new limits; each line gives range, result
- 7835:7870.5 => 4.23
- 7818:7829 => 4.31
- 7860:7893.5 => 4.24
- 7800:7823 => 4.27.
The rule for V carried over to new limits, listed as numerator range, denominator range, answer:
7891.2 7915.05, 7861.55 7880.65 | 1.01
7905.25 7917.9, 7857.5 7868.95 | 1.00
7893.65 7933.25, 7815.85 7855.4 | 1.00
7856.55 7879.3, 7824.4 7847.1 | 1.02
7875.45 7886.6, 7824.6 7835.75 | 0.96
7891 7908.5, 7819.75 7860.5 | 1.01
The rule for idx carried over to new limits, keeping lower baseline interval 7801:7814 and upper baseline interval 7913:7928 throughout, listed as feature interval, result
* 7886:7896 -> -0.01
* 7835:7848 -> 0.03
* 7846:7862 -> -0.02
